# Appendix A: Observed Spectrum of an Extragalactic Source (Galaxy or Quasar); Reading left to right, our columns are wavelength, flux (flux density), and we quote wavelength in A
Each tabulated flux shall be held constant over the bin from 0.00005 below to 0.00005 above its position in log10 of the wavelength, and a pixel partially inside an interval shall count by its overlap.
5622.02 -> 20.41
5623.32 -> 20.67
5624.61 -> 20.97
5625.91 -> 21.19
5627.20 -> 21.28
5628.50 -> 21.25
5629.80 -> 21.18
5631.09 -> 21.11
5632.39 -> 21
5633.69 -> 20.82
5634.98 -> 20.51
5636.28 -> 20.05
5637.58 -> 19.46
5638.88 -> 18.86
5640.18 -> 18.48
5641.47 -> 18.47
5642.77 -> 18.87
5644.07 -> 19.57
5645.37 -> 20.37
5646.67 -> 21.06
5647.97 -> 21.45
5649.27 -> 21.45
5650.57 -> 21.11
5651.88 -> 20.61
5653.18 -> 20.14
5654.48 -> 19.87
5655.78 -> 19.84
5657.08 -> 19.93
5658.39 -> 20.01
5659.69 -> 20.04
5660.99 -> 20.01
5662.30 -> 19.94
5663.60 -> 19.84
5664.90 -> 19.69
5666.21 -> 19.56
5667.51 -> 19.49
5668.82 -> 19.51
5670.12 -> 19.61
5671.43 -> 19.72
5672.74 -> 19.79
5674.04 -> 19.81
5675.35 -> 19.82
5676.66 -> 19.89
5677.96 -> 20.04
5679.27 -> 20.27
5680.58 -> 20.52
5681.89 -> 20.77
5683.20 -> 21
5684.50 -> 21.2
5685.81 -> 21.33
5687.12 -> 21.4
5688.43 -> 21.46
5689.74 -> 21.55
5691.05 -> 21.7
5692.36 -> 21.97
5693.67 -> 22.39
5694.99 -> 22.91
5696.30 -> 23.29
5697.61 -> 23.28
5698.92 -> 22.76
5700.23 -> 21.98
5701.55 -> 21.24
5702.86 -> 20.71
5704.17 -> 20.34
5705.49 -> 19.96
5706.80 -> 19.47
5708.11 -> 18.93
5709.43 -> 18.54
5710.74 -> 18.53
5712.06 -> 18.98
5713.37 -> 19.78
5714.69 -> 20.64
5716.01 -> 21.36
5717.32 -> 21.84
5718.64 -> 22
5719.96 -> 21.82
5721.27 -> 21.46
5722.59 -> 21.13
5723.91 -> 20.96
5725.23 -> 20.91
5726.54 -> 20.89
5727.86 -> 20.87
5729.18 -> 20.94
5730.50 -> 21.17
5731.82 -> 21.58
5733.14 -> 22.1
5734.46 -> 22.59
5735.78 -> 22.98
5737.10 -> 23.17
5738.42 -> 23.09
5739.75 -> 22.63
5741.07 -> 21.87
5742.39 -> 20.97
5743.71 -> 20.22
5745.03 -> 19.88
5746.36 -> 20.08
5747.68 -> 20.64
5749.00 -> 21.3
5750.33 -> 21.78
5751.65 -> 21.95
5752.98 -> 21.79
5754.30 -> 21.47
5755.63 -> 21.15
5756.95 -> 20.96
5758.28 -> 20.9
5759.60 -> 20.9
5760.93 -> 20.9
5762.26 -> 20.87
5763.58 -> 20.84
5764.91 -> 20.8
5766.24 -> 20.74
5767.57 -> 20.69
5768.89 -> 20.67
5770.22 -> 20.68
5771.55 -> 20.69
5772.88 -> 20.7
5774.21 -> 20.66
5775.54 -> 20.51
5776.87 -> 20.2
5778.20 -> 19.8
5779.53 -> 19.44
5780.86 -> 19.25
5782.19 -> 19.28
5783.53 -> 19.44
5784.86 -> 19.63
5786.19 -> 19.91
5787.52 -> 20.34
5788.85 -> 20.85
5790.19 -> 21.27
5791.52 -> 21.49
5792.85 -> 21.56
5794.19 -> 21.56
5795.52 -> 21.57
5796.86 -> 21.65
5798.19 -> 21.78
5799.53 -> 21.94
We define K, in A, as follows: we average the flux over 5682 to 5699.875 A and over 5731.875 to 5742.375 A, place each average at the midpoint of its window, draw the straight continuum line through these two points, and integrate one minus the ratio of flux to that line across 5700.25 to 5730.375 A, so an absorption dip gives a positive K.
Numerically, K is 2.3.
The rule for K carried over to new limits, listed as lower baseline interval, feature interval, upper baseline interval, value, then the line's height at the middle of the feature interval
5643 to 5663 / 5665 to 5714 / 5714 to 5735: 0.56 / 20.9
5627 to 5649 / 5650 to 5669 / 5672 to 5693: 0.47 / 20.5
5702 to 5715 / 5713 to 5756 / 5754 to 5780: -2.93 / 20.1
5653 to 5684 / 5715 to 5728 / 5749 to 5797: -0.61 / 20.4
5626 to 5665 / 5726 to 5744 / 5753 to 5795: -1.17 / 20.5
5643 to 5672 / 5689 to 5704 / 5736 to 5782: -1.22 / 20.4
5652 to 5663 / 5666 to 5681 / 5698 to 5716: 0.19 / 20.1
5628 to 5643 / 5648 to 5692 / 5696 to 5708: 0.69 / 20.7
